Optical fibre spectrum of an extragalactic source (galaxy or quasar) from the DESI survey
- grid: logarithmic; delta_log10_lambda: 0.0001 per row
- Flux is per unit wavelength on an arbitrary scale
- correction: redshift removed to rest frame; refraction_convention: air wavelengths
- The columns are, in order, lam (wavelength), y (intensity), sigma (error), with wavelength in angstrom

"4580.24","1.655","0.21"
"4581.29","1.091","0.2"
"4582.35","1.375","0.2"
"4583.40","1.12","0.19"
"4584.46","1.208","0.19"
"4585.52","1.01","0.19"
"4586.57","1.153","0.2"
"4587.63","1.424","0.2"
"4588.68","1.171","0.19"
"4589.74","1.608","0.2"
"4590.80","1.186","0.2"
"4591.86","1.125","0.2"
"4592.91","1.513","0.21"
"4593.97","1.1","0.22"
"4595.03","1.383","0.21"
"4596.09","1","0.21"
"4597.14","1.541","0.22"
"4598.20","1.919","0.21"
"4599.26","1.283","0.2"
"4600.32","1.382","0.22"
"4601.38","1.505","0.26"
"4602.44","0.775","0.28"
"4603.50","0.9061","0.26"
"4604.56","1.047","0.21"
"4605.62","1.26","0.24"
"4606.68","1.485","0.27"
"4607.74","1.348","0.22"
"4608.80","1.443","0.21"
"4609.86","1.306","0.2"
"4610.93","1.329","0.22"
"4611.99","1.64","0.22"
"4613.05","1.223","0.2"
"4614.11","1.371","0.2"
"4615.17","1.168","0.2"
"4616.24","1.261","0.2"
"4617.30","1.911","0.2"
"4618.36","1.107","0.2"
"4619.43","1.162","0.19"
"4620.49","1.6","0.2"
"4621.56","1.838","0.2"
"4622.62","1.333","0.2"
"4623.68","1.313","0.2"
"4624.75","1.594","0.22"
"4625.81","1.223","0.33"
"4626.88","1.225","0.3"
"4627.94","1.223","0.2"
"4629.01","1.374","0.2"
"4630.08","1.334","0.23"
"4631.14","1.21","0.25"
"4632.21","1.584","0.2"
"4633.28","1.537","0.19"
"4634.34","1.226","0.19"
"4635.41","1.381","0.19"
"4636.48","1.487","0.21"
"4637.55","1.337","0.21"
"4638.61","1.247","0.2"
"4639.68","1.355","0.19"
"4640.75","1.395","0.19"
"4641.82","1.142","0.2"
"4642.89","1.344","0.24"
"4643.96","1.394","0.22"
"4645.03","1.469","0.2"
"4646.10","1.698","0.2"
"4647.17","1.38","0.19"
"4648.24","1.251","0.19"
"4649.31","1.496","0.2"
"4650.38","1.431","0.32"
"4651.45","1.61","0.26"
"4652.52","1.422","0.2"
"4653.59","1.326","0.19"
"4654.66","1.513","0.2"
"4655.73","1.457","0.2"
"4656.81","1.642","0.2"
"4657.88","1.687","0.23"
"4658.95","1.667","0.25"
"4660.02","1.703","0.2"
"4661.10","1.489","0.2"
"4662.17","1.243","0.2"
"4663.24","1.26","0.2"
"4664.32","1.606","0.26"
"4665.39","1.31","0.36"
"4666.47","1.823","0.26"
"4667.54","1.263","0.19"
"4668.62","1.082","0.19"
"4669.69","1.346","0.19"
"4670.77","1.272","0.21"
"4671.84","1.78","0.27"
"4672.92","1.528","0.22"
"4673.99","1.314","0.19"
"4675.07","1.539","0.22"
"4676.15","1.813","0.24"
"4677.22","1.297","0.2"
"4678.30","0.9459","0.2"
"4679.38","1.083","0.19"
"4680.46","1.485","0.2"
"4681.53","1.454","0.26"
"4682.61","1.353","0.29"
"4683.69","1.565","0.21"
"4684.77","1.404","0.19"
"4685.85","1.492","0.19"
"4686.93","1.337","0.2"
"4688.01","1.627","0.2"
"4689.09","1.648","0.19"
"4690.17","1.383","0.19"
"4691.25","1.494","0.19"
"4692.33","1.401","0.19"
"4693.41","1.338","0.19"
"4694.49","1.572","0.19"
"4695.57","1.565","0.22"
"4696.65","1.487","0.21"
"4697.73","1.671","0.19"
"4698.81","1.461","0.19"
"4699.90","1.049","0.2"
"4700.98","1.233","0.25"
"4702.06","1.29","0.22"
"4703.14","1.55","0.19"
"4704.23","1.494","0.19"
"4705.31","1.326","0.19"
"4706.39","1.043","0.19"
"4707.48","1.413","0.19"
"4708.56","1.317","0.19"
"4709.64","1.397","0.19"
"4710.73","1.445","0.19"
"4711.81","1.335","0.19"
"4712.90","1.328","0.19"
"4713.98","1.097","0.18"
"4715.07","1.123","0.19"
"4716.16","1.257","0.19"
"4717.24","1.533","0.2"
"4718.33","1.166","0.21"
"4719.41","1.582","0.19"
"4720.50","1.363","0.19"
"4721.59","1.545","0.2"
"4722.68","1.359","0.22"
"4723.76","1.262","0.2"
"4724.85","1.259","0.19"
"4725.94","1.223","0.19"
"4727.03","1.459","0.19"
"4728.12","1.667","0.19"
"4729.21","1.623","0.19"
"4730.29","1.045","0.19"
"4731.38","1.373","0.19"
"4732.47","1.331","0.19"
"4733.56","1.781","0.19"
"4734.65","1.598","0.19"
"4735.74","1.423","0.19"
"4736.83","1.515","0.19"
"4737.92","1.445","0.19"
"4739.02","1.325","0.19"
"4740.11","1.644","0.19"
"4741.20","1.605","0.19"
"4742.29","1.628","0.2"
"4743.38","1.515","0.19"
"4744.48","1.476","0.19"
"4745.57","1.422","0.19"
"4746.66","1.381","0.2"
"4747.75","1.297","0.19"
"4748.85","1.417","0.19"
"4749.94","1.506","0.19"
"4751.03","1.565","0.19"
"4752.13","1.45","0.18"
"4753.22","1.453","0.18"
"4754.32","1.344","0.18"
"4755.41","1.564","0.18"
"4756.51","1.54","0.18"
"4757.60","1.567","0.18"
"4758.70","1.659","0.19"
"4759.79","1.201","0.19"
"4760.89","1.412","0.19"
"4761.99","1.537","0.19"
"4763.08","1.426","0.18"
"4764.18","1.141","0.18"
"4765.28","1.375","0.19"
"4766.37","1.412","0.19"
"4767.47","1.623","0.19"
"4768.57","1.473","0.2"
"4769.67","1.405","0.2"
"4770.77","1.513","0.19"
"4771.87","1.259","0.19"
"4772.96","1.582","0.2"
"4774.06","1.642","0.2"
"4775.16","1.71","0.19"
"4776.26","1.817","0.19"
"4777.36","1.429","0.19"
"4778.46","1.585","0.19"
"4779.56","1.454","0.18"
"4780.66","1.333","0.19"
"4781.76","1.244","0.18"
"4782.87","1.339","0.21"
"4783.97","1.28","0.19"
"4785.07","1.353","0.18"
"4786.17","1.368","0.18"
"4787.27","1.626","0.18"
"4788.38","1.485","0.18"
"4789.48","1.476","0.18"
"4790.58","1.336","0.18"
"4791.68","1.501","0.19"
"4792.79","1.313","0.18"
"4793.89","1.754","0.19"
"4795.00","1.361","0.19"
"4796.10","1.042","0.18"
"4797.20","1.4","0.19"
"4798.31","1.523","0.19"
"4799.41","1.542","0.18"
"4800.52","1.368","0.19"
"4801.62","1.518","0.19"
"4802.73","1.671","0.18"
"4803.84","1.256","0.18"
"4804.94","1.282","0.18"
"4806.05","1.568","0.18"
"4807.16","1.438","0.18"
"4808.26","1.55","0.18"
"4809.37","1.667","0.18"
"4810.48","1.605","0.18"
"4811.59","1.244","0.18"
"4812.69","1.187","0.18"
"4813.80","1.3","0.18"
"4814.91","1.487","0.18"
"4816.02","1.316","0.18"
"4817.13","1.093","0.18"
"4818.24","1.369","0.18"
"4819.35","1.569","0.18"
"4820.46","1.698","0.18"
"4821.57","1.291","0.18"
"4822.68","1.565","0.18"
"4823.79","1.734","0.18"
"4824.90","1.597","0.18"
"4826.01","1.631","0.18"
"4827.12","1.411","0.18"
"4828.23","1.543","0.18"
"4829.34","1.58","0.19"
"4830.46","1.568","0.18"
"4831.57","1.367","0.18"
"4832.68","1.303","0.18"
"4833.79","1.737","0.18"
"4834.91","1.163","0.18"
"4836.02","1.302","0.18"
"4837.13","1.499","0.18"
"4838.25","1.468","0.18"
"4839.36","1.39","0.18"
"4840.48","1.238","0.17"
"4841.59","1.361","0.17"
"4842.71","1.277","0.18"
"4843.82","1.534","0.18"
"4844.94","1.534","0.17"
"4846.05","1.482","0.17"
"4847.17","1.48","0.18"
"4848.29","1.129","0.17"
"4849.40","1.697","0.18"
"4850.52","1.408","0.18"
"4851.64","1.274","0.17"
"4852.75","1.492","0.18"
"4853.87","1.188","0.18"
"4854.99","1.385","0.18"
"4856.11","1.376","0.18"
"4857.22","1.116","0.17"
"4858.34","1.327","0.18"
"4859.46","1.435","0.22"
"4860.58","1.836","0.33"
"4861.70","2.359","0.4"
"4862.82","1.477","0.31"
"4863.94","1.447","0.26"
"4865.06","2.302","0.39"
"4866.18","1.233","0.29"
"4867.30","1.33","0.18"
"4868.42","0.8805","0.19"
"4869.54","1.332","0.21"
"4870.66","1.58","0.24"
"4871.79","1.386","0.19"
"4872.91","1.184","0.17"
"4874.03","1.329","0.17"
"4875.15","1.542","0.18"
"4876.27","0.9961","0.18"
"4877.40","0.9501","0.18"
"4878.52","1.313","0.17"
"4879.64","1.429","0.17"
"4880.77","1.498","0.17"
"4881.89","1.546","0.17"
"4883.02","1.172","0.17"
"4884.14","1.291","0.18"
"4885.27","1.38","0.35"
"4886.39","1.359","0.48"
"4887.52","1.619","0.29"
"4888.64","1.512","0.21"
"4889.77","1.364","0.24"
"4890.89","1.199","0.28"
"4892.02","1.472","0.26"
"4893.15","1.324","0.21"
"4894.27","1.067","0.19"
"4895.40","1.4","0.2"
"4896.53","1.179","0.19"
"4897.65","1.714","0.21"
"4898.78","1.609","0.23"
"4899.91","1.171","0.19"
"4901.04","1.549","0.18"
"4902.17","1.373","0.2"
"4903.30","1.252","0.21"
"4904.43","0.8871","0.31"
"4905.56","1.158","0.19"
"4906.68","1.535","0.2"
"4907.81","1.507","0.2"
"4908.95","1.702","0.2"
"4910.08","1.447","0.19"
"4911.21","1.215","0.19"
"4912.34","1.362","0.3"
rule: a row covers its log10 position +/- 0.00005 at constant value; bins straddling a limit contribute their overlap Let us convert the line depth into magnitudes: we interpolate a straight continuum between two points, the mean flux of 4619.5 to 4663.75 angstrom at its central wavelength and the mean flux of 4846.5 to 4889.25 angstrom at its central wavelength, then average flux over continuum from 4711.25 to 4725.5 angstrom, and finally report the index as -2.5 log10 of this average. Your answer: 0.08 mag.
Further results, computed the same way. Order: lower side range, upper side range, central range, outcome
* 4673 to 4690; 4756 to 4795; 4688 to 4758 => 0.01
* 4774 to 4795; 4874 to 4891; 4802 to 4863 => -0.03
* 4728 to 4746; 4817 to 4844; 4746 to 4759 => 0.01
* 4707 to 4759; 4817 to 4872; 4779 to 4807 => 0.02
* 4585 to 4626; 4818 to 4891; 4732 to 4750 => -0.08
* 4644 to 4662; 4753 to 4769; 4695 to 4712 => 0.07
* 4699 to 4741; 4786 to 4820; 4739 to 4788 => -0.05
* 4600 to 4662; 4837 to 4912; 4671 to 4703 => -0.03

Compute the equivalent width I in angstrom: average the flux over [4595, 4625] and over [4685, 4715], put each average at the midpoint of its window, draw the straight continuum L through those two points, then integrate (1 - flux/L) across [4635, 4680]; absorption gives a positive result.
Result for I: -1.5 angstrom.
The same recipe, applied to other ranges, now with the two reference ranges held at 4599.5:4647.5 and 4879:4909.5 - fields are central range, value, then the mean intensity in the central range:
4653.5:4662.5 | -1.23 angstrom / 1.54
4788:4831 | -2.71 angstrom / 1.46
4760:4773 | -0.49 angstrom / 1.42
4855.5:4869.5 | -1.29 angstrom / 1.5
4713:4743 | -1.16 angstrom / 1.42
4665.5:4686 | -0.78 angstrom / 1.41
